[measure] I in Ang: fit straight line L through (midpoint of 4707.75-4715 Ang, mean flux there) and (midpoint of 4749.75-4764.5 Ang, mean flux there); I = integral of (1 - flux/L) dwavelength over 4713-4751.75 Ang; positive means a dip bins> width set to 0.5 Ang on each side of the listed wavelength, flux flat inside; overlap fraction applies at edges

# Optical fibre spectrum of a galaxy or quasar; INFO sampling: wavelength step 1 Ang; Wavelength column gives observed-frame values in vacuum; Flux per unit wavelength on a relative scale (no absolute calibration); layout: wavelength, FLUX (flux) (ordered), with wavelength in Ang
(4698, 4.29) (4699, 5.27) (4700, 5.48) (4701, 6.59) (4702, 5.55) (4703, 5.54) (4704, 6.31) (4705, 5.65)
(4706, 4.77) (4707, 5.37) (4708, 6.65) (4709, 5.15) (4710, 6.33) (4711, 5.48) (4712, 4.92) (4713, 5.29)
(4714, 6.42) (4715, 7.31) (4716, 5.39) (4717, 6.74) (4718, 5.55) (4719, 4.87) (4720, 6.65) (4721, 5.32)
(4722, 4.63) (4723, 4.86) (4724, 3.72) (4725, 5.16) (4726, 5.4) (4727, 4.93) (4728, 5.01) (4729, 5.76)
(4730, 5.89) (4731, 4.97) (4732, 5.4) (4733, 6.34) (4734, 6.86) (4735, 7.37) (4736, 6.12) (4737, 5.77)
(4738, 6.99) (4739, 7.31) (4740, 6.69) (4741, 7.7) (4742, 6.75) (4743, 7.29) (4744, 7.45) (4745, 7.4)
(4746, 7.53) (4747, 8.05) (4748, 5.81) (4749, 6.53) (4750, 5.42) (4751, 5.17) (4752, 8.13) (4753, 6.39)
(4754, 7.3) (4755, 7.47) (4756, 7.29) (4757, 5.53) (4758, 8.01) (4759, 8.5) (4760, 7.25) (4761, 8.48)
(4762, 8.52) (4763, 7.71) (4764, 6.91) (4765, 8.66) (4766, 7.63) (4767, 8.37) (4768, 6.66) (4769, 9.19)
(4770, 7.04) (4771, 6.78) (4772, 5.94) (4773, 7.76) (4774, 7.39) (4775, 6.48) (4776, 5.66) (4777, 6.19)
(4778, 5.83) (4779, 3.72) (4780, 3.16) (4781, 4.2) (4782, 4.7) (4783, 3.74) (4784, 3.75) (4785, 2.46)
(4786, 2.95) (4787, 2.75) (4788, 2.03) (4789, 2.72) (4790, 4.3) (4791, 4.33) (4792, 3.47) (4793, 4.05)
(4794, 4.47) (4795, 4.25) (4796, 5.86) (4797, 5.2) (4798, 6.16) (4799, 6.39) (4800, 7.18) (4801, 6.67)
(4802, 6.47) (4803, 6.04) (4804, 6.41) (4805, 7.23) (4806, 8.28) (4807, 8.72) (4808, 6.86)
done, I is 2.1 Ang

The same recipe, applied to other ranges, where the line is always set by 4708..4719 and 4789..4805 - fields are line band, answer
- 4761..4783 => -4.1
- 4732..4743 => -2.0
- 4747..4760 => -2.9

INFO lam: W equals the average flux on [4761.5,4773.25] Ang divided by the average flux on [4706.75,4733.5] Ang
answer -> 1.4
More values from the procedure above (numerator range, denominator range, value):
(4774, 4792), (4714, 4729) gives 0.76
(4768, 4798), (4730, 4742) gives 0.75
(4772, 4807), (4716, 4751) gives 0.84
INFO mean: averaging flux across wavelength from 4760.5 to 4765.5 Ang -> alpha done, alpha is 8.06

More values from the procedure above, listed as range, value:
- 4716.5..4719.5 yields 5.72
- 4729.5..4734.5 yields 5.89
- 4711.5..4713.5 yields 5.11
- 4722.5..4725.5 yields 4.58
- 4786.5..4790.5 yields 2.95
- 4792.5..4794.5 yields 4.26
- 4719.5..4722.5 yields 5.53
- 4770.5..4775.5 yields 6.87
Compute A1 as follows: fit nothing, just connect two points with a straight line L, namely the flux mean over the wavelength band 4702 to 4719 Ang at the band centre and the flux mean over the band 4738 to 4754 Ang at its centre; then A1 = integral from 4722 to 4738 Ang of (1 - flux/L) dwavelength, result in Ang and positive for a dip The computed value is 2.08 Ang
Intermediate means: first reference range 5.77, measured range 5.59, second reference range 6.92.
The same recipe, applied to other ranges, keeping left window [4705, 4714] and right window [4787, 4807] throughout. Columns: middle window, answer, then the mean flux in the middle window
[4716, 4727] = 0.5 Ang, 5.28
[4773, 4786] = 1.4 Ang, 4.82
